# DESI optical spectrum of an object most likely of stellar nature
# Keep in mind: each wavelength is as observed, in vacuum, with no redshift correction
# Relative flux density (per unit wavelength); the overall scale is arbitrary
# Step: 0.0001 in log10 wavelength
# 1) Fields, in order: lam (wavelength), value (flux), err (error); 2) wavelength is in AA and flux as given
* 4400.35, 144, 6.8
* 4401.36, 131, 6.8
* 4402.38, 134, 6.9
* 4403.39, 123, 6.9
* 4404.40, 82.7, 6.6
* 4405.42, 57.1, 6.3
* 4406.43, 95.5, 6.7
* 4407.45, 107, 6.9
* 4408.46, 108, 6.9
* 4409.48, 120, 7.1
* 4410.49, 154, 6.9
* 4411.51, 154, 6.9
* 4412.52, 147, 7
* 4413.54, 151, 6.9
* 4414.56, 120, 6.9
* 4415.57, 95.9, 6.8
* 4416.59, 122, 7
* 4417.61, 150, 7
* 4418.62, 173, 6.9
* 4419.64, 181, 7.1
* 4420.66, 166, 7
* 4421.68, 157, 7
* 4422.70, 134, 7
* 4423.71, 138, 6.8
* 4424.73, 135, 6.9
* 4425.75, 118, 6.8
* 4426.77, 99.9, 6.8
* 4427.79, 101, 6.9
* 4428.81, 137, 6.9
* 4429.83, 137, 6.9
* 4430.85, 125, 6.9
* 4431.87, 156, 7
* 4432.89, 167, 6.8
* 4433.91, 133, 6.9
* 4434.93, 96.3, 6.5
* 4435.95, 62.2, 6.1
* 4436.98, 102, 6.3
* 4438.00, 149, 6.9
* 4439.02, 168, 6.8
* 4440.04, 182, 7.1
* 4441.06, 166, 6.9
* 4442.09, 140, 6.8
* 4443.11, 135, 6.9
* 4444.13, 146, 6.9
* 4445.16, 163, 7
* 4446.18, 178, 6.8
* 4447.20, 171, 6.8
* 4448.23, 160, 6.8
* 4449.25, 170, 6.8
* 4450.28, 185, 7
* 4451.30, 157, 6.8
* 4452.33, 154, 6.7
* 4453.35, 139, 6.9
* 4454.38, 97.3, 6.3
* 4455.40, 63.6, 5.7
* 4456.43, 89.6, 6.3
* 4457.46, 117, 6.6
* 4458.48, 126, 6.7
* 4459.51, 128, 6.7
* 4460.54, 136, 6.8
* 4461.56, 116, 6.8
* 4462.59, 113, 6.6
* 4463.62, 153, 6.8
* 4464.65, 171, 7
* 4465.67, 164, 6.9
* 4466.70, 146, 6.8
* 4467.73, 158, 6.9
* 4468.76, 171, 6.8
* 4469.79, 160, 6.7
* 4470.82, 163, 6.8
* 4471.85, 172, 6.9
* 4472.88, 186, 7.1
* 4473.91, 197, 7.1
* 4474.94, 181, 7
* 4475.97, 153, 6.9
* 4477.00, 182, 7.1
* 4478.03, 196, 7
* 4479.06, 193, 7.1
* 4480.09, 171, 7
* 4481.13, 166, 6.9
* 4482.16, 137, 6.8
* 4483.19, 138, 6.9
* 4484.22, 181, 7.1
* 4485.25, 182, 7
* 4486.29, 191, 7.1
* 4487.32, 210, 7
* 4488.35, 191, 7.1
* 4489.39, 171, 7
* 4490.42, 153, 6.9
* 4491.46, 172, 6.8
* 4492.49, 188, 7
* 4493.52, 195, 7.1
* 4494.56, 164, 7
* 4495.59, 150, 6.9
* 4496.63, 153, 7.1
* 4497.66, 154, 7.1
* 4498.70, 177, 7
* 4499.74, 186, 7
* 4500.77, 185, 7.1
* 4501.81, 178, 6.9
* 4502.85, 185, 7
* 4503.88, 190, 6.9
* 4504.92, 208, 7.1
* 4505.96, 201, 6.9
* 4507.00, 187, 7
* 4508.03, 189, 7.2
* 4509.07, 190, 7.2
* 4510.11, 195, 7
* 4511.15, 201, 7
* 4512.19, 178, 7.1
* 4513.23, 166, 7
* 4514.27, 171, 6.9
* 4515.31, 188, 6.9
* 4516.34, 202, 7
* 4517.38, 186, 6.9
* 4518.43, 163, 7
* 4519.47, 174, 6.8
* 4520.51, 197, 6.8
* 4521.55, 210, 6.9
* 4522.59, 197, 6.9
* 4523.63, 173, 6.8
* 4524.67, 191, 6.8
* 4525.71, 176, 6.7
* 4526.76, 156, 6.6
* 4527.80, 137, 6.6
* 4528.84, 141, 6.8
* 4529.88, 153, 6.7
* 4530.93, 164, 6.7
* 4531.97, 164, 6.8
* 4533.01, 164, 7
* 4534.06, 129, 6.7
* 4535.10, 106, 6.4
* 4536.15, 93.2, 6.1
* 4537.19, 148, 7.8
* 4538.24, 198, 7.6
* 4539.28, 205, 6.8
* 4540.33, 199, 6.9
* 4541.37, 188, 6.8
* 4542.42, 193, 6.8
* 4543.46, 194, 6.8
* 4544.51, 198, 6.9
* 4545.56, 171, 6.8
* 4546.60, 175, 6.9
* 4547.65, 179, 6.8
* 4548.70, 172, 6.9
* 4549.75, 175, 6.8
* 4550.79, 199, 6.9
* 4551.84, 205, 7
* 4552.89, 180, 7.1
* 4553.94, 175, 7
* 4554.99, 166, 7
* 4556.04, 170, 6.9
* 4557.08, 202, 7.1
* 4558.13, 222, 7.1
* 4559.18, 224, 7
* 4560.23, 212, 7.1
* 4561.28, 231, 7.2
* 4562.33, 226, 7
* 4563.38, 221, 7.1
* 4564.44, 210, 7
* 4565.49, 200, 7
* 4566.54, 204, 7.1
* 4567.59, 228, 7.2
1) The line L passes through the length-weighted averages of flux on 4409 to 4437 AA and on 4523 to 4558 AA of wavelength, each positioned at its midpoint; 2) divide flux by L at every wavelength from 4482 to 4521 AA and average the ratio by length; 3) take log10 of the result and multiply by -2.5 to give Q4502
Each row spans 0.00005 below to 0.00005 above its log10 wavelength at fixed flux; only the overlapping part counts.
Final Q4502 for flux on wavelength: -0.134 mag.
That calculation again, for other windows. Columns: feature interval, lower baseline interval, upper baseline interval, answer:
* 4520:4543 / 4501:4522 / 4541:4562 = 0.14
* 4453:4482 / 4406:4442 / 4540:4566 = 0.04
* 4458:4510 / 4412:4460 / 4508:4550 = -0.09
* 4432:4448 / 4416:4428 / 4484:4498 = 0.04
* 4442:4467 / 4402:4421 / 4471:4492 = 0.12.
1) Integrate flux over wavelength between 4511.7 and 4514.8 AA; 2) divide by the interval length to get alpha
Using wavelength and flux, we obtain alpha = 172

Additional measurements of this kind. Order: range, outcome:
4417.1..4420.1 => 168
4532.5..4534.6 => 146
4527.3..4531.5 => 149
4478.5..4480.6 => 183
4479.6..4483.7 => 153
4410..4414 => 151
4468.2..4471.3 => 164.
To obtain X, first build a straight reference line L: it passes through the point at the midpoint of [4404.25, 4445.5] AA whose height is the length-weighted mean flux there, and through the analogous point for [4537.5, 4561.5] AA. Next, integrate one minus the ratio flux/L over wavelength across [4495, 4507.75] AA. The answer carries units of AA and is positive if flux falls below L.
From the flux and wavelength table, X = -0.8 AA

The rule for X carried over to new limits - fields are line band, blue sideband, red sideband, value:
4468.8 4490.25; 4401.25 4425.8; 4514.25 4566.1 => -2.52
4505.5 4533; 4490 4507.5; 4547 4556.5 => 0.04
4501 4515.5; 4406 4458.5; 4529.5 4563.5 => -1.84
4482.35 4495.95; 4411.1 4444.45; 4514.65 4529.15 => -0.91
